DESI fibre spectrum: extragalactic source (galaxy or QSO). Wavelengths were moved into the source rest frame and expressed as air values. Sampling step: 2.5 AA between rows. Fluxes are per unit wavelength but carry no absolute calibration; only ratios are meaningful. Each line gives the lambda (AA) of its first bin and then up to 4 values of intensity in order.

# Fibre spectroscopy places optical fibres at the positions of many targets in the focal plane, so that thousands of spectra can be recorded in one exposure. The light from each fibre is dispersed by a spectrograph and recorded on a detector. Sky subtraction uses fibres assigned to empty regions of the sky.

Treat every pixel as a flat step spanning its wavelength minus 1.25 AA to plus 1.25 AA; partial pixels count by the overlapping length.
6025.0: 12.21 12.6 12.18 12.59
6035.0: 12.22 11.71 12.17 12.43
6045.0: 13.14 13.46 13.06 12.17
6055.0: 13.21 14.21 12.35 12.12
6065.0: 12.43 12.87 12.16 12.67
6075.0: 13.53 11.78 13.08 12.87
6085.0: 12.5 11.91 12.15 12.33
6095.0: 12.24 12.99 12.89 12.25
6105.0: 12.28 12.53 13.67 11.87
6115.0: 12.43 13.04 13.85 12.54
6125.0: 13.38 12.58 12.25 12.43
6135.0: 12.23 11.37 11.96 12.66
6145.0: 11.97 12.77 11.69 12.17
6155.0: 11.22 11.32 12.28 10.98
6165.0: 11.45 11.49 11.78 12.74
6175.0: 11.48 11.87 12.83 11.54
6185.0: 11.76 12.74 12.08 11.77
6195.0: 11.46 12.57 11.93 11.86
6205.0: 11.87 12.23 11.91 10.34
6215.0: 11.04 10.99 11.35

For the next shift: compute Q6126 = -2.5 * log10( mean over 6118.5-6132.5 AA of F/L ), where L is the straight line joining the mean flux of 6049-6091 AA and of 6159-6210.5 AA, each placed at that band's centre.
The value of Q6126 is -0.05 mag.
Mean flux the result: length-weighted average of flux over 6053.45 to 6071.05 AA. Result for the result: 12.8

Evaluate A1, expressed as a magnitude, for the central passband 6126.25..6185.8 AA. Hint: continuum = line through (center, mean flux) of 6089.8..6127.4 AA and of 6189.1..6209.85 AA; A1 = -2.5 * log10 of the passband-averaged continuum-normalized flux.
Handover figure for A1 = 0.03 mag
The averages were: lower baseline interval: 12.7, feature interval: 12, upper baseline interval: 12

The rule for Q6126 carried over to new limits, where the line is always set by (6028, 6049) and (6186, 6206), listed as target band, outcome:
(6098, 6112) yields -0.034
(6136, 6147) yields 0.013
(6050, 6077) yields -0.029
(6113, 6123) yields -0.056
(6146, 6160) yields 0.026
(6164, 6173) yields 0.028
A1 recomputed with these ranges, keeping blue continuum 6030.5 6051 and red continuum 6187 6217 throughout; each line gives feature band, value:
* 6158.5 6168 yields 0.039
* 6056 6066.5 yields -0.027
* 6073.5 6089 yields -0.020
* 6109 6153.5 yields -0.032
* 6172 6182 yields -0.022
